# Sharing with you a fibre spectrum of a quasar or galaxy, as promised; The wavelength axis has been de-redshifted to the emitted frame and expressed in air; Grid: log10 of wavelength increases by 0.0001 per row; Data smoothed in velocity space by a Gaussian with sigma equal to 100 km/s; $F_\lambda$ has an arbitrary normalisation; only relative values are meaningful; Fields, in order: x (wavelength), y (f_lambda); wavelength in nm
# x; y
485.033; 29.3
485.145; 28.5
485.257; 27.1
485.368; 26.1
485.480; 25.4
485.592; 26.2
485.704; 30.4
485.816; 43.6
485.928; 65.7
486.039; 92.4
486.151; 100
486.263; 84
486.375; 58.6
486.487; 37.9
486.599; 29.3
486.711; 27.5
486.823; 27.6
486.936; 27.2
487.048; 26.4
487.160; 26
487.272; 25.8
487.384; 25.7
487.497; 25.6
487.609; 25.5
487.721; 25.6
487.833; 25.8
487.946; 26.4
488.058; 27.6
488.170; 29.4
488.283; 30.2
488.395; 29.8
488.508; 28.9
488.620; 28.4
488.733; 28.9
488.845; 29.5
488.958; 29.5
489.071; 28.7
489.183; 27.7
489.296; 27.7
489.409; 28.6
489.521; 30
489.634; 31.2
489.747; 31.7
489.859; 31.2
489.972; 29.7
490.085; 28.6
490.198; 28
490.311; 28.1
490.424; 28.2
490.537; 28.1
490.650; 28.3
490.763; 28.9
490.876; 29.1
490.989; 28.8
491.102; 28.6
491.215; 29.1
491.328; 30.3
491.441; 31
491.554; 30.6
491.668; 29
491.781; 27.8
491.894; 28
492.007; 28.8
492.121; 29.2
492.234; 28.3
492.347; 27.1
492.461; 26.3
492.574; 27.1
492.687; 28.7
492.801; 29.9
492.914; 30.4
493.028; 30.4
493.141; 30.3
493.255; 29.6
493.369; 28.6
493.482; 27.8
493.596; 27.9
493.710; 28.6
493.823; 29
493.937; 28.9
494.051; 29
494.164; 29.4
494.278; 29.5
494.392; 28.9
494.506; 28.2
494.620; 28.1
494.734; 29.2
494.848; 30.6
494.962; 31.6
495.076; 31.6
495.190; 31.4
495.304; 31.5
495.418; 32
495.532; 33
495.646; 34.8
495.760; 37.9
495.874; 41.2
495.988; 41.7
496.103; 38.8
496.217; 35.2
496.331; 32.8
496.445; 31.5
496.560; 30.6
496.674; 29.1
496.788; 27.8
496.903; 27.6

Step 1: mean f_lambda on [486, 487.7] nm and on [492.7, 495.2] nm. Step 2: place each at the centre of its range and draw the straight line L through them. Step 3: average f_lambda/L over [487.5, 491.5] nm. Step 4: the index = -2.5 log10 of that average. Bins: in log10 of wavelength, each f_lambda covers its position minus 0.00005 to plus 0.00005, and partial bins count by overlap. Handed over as 0.274 mag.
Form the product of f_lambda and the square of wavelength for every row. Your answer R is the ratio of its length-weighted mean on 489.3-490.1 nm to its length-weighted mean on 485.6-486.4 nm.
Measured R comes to 0.46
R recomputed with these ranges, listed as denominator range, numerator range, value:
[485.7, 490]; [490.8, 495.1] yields 0.83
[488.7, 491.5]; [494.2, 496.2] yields 1.15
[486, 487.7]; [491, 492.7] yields 0.70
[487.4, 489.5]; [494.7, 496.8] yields 1.23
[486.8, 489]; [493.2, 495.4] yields 1.10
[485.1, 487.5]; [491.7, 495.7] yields 0.75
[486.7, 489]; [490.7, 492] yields 1.08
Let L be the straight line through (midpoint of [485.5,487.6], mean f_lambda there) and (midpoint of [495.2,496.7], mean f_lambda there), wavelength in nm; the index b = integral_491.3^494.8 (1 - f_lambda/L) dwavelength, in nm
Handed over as 0.773 nm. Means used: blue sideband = 42.6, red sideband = 34.6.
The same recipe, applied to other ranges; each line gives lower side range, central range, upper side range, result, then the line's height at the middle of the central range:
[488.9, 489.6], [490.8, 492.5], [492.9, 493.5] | 0.024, 29.2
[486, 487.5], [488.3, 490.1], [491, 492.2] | 0.345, 36.5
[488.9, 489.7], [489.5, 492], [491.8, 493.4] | -0.030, 28.9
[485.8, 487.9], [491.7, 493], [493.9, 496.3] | 0.266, 35.7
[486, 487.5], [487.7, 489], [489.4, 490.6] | 0.293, 36.8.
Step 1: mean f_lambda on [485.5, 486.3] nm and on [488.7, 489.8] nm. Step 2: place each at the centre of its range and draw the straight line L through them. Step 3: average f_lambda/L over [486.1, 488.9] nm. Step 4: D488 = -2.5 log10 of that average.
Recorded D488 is 0.33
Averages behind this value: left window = 61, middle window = 34.2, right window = 29.3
